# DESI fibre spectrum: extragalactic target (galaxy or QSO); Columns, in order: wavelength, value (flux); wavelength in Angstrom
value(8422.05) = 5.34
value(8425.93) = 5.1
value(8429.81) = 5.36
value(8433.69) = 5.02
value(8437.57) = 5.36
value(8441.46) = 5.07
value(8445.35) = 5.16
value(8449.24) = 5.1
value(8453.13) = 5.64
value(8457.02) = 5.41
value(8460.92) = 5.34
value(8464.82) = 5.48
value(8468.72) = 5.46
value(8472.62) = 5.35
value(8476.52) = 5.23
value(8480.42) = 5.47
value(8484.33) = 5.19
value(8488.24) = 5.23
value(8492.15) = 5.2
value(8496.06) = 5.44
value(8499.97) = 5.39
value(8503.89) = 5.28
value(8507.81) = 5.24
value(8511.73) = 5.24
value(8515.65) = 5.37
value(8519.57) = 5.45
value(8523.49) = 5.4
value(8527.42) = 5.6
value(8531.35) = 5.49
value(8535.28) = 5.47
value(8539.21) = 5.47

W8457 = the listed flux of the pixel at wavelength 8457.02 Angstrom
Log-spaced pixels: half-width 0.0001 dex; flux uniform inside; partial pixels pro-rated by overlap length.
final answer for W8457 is 5.41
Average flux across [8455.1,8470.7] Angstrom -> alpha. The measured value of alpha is 5.42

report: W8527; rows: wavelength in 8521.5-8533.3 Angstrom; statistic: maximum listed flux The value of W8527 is 5.6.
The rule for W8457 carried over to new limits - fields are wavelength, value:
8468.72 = 5.46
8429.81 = 5.36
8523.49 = 5.4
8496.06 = 5.44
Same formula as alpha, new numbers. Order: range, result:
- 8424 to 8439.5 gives 5.21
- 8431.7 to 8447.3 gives 5.15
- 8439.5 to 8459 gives 5.28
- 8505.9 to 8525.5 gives 5.34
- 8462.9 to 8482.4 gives 5.4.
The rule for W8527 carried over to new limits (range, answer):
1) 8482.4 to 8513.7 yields 5.44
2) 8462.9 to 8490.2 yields 5.48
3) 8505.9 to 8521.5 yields 5.45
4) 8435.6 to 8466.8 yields 5.64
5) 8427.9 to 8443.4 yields 5.36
